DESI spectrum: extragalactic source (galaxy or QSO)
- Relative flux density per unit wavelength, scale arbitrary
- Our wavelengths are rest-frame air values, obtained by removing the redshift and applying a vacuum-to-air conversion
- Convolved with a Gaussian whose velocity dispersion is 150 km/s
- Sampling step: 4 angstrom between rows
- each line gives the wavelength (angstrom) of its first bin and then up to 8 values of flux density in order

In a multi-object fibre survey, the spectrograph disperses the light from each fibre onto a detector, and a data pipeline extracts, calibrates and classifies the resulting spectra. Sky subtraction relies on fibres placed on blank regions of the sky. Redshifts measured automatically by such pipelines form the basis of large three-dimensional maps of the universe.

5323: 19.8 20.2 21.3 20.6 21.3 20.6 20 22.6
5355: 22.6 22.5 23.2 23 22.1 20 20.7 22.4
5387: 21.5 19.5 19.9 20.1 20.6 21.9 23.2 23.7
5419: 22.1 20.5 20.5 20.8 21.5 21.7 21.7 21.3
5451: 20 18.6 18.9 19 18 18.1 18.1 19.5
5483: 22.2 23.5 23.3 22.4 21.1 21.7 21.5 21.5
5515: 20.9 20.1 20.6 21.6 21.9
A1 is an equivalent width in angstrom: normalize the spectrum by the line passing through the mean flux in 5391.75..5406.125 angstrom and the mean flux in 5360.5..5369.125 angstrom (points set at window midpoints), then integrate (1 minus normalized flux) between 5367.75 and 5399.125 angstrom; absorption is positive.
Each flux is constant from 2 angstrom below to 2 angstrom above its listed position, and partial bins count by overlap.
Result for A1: 0.9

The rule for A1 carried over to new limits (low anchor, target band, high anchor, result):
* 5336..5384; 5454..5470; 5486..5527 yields 2.25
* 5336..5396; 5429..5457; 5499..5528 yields 0.64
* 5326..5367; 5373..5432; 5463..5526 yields 0.34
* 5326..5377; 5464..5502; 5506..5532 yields 0.96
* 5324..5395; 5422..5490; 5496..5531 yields 3.17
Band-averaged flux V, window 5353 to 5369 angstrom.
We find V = 22.8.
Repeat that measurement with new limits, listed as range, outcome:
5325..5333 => 20.8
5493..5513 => 21.6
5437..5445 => 21.7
